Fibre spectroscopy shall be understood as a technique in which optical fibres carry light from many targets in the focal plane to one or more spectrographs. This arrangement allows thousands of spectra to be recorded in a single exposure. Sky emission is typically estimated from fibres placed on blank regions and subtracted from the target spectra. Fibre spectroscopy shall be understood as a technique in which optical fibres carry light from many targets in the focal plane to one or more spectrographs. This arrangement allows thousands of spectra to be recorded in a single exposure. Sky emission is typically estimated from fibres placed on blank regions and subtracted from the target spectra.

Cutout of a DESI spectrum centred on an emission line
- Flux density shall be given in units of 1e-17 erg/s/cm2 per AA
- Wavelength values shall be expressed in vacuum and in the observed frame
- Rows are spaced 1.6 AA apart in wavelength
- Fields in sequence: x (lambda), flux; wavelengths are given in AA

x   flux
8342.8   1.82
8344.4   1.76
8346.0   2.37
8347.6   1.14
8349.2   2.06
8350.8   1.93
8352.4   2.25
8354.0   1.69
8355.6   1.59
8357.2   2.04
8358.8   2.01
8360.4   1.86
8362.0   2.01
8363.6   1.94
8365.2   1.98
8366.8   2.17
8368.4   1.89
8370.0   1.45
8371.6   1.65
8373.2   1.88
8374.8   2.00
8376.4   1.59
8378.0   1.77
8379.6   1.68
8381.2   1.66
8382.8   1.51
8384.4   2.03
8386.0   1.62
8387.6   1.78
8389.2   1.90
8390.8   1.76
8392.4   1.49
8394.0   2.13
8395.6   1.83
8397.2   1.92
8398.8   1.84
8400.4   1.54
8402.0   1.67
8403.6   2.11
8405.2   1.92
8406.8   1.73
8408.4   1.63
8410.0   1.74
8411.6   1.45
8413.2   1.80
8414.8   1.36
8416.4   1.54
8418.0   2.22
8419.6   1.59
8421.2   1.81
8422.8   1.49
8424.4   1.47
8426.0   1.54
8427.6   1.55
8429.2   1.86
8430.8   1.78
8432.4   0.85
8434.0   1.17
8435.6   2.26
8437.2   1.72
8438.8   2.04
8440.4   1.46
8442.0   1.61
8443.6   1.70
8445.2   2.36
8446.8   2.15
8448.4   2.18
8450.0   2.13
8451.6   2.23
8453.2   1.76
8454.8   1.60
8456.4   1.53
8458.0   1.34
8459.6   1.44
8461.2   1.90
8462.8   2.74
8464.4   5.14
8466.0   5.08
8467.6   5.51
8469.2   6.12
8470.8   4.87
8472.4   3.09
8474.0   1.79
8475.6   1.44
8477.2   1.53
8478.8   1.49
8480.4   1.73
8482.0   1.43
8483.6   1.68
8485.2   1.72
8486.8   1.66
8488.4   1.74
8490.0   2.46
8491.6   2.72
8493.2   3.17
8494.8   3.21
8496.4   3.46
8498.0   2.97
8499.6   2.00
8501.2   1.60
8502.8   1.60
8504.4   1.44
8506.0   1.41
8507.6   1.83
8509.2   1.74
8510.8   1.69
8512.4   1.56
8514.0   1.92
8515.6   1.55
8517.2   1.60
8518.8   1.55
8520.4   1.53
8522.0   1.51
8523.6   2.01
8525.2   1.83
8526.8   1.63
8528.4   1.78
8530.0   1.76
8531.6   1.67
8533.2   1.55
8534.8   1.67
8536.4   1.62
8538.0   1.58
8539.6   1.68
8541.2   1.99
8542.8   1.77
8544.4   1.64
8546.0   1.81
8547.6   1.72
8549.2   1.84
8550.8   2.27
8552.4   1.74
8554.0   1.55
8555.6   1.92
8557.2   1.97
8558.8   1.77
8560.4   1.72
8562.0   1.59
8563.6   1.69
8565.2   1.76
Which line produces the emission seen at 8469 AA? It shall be H-alpha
